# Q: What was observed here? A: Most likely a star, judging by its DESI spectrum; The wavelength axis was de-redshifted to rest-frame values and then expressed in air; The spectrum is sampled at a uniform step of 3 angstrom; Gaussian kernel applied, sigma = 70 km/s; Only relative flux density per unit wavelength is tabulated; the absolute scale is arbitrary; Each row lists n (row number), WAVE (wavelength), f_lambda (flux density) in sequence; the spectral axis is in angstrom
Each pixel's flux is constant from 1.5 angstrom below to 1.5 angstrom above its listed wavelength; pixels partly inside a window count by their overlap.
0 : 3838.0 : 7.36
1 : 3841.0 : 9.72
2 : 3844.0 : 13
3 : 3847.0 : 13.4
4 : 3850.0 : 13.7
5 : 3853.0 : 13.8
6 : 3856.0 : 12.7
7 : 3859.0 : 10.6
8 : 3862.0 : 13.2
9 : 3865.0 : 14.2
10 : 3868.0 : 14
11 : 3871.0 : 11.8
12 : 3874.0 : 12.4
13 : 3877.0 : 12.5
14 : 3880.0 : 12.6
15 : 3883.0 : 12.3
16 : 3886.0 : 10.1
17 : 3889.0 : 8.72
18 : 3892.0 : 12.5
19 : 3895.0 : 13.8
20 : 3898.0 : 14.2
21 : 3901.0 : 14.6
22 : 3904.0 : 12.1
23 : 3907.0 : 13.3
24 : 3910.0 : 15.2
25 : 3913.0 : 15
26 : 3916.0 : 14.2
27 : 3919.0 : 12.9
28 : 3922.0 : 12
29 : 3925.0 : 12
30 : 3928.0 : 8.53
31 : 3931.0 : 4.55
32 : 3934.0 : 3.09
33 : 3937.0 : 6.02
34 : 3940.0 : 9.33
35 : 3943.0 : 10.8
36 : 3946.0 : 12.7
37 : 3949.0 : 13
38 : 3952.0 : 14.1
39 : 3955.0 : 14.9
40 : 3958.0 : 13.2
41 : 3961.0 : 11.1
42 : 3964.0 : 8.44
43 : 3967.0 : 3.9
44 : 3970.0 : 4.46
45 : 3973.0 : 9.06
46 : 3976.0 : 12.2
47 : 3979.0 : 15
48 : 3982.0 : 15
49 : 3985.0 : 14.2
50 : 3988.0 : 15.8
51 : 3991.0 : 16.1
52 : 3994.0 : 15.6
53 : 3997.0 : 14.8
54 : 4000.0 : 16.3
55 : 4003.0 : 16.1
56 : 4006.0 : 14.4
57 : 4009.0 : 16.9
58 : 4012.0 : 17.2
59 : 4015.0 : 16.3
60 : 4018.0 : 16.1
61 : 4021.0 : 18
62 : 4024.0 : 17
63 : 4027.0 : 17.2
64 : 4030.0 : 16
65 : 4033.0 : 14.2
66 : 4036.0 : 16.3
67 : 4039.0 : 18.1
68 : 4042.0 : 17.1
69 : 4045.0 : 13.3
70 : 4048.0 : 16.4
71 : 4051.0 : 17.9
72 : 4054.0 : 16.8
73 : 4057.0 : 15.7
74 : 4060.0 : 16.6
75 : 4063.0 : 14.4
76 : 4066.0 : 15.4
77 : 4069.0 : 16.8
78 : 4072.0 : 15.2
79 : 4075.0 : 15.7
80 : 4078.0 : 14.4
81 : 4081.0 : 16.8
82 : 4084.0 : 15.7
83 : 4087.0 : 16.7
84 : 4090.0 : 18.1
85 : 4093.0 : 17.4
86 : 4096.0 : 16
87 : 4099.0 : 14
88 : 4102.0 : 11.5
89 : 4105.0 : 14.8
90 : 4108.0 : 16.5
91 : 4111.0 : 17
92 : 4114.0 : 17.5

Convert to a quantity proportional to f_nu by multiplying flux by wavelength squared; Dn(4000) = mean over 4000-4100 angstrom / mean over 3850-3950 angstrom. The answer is 1.48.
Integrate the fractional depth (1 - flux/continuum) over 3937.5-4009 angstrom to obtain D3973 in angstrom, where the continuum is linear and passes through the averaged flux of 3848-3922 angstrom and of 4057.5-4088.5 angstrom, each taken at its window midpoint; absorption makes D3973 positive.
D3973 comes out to 8.3 angstrom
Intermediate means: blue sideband 12.9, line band 12.6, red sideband 15.8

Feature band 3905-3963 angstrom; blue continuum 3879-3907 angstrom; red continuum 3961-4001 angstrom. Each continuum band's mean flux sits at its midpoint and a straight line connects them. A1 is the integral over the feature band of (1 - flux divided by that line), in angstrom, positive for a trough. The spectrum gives 4.62 angstrom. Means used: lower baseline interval 12.4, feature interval 11.3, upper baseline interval 12.3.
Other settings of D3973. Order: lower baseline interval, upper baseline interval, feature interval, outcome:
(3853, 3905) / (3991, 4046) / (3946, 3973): 7.7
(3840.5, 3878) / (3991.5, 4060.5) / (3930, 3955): 8.5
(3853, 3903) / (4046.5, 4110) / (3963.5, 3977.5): 6.5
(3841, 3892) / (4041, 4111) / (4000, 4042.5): -4.5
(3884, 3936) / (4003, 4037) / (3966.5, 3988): 4.9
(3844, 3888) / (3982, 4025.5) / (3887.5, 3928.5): 2.3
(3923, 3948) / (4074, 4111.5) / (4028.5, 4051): -4.7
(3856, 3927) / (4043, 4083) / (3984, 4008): -1.4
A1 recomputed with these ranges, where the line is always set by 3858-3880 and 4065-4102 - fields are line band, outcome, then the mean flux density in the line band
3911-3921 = -0.4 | 14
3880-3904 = 1.4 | 12.3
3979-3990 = -0.5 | 15.1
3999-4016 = -1.7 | 16.2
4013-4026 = -1.7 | 16.9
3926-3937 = 6.3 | 5.78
